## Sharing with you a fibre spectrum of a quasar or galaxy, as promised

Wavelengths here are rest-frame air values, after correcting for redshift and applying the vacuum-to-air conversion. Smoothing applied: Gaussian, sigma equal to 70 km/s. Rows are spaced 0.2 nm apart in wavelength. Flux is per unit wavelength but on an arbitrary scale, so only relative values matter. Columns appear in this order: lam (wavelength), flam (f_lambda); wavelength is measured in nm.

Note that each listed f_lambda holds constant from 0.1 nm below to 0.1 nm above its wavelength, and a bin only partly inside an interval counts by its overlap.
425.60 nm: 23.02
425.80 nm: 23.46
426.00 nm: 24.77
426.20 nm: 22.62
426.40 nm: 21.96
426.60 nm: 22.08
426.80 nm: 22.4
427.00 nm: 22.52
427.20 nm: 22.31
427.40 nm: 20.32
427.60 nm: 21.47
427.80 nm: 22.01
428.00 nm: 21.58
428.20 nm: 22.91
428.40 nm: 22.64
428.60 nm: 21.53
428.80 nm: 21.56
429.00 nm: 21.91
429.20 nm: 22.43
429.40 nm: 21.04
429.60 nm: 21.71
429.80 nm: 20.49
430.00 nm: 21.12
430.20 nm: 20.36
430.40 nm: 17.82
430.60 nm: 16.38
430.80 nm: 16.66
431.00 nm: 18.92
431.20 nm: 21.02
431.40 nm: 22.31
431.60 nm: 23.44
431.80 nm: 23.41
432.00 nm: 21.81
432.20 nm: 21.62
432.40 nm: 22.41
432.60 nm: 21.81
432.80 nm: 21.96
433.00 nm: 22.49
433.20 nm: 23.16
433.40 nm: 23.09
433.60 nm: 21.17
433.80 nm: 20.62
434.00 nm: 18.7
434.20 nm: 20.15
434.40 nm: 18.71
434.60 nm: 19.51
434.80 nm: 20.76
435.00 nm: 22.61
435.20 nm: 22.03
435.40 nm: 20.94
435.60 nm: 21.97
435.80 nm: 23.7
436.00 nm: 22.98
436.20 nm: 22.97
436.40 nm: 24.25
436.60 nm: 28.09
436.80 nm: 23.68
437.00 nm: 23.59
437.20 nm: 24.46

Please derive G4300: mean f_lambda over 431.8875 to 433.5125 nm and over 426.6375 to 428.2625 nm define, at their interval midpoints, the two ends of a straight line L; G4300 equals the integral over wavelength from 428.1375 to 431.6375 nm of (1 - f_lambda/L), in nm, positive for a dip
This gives 0.22 nm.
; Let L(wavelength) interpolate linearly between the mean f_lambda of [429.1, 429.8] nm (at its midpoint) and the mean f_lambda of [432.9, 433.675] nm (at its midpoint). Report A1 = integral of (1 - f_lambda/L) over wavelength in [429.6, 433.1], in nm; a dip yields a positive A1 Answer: 0.19 nm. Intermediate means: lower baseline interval 21.6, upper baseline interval 22.5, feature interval 20.9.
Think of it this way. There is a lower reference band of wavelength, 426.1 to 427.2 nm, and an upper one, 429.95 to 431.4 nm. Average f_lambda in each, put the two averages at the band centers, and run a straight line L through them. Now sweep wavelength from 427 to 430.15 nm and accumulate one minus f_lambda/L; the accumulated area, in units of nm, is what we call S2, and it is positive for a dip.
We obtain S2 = -0.14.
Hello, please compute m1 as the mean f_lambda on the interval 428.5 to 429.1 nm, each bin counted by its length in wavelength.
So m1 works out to 21.7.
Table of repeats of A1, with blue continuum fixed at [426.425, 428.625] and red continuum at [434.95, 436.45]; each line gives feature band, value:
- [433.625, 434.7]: 0.137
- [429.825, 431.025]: 0.193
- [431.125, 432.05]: -0.006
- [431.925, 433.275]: 0.013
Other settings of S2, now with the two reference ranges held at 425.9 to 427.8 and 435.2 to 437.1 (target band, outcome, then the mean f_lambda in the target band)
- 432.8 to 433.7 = 0.03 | 22.4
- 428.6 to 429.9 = 0.06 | 21.5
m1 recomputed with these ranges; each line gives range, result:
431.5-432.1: 22.9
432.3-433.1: 22.2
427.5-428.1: 21.7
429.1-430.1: 21.4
